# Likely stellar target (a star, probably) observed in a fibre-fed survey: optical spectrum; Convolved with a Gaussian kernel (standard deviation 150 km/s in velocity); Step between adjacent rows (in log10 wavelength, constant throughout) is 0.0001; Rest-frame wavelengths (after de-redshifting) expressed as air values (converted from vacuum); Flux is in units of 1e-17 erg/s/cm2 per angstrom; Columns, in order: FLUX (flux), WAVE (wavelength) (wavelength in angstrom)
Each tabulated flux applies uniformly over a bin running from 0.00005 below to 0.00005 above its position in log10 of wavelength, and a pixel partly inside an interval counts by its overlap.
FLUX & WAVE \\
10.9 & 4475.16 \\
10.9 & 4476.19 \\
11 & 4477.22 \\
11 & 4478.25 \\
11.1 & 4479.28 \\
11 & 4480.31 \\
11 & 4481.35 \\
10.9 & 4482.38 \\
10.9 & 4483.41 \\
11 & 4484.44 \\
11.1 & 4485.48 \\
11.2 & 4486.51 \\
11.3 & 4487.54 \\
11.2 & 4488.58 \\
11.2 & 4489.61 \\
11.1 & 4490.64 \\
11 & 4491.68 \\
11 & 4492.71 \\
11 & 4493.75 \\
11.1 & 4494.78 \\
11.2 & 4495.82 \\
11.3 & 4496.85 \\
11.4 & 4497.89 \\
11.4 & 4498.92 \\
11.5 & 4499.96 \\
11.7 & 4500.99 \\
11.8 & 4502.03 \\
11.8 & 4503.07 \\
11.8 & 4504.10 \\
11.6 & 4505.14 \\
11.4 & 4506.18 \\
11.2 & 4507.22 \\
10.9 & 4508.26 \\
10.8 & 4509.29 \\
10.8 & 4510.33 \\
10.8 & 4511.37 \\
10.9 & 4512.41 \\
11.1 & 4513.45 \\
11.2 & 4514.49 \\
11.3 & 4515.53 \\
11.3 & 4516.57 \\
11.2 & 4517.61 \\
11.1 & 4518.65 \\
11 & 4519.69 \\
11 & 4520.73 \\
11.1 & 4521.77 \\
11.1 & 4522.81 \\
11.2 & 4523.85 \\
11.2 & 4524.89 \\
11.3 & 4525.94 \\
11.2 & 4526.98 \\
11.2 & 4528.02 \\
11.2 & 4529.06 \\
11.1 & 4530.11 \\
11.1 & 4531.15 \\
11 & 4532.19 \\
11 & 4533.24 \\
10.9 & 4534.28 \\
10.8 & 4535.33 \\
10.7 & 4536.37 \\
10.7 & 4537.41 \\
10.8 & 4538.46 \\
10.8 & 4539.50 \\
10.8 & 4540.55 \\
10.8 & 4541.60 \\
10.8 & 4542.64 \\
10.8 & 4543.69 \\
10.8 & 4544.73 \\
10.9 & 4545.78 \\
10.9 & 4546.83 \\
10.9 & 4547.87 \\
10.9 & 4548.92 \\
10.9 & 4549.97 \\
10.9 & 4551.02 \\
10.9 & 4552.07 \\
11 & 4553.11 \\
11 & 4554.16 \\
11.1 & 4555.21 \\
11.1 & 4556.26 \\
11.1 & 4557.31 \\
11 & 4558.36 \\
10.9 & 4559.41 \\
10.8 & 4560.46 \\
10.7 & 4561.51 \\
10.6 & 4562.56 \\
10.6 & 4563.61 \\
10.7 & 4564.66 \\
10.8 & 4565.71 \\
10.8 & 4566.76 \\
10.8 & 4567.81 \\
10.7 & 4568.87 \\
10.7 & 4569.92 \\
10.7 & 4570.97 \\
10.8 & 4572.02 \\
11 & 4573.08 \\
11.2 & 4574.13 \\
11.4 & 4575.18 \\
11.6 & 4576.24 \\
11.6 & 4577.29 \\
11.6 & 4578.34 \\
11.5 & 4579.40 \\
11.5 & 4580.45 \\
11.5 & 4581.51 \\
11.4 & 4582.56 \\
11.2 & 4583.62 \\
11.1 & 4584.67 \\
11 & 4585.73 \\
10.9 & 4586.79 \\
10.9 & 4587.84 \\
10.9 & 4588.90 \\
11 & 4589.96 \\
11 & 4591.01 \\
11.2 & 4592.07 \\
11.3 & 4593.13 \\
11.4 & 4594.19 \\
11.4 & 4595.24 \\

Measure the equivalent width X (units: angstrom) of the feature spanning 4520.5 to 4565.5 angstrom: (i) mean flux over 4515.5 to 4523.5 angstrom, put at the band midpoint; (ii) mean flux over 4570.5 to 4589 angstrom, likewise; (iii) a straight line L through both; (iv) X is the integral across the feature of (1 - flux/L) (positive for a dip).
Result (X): 0.94 angstrom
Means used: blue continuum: 11.1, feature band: 10.9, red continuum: 11.2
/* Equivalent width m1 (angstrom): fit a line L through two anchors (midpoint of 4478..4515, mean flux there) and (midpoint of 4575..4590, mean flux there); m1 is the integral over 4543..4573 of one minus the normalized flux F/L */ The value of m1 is 1.1 angstrom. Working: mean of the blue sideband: 11.2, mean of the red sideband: 11.3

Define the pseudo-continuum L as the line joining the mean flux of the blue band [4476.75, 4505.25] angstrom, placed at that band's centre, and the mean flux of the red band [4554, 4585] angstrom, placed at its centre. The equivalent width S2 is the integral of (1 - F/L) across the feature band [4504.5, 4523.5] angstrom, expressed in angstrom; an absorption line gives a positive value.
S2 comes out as 0.1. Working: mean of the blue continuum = 11.2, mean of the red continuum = 11.1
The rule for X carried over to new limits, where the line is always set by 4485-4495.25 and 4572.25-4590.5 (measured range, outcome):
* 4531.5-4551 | 0.6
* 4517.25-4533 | 0.1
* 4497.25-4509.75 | -0.3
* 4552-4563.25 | 0.3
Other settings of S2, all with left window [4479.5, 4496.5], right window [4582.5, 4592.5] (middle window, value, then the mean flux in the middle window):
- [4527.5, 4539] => 0.1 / 11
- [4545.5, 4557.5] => 0.1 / 11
